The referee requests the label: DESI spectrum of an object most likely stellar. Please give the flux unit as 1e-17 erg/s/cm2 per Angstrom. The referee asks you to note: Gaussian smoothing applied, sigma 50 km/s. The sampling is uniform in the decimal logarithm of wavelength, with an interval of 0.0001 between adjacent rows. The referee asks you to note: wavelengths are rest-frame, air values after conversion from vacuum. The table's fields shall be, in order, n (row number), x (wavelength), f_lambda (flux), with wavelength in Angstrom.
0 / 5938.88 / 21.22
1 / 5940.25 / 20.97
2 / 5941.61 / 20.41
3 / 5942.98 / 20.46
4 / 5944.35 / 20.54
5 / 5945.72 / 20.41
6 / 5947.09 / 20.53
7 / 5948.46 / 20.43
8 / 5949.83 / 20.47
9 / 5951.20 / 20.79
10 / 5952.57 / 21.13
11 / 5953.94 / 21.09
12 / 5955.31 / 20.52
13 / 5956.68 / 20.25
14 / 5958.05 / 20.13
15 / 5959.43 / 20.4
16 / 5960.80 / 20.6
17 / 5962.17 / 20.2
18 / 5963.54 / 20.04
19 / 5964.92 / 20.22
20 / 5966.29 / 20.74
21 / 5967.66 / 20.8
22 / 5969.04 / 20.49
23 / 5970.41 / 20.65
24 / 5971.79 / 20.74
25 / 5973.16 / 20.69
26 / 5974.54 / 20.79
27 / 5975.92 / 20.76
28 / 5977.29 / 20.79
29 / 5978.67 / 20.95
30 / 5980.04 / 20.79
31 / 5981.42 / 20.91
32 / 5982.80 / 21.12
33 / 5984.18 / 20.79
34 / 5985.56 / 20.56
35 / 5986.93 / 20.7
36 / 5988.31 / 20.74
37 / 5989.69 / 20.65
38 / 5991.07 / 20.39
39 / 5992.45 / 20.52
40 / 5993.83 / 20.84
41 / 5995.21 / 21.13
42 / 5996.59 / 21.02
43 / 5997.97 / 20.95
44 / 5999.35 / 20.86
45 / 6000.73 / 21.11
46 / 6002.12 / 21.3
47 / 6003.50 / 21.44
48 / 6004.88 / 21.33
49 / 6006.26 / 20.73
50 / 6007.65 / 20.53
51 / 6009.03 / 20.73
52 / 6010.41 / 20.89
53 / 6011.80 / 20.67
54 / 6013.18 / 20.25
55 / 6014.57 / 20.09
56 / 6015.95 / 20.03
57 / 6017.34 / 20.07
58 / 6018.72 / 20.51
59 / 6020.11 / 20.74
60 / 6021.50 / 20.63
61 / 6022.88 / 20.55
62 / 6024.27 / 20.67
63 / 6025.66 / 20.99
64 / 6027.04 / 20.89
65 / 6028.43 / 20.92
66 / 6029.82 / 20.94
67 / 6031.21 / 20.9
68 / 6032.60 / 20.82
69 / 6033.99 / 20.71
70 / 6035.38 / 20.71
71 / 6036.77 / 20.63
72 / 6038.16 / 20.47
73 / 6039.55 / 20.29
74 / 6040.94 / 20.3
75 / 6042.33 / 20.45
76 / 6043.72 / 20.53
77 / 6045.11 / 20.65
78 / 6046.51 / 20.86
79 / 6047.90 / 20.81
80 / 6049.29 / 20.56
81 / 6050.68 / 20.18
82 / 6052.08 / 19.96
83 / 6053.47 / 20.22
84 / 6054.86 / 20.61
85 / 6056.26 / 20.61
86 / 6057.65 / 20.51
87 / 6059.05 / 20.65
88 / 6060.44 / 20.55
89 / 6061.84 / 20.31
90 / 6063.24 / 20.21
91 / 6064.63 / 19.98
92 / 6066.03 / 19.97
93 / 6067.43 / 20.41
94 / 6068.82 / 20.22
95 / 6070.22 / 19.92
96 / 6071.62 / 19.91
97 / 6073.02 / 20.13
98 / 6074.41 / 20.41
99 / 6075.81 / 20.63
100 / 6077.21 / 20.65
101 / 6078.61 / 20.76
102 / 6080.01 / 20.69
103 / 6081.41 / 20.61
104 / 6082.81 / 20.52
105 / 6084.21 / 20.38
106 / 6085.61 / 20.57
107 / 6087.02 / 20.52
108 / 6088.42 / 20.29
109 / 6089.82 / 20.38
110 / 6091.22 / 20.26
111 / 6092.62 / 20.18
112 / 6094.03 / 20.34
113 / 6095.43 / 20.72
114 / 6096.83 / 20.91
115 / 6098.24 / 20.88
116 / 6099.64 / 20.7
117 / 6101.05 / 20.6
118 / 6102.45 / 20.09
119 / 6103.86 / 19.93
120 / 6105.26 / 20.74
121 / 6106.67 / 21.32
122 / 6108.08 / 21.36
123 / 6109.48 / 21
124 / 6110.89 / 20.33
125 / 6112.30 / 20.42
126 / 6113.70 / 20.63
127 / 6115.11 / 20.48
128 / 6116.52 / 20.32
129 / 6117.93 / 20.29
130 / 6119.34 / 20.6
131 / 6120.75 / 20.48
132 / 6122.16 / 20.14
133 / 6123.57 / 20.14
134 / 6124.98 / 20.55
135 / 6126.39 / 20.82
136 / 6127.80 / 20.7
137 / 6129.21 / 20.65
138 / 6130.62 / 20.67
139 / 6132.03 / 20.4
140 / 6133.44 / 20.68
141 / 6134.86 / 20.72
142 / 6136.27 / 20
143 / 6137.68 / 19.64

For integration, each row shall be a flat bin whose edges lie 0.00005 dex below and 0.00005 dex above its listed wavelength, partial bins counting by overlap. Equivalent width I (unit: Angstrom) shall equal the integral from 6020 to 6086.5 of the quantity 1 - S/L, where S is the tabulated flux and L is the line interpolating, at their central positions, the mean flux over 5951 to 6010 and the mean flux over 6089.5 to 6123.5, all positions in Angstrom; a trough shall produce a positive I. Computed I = 0.4 Angstrom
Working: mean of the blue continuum 20.7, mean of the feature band 20.5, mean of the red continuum 20.5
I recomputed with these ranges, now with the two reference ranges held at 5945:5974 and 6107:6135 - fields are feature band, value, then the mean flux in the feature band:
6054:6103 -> 0.32 Angstrom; 20.4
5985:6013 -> -0.41 Angstrom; 20.9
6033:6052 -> 0.02 Angstrom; 20.5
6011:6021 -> 0.10 Angstrom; 20.3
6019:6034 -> -0.17 Angstrom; 20.8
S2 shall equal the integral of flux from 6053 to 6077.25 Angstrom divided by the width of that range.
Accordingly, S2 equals 20.3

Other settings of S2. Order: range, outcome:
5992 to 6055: 20.7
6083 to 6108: 20.5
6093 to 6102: 20.7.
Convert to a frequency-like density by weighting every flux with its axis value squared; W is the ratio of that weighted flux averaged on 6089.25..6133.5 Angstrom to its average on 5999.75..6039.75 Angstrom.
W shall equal 1.0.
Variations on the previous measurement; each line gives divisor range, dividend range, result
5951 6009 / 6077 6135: 1.03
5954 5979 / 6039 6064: 1.02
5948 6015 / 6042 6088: 1.01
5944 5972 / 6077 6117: 1.05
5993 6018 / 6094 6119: 1.03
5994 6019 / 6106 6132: 1.03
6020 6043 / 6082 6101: 1.01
